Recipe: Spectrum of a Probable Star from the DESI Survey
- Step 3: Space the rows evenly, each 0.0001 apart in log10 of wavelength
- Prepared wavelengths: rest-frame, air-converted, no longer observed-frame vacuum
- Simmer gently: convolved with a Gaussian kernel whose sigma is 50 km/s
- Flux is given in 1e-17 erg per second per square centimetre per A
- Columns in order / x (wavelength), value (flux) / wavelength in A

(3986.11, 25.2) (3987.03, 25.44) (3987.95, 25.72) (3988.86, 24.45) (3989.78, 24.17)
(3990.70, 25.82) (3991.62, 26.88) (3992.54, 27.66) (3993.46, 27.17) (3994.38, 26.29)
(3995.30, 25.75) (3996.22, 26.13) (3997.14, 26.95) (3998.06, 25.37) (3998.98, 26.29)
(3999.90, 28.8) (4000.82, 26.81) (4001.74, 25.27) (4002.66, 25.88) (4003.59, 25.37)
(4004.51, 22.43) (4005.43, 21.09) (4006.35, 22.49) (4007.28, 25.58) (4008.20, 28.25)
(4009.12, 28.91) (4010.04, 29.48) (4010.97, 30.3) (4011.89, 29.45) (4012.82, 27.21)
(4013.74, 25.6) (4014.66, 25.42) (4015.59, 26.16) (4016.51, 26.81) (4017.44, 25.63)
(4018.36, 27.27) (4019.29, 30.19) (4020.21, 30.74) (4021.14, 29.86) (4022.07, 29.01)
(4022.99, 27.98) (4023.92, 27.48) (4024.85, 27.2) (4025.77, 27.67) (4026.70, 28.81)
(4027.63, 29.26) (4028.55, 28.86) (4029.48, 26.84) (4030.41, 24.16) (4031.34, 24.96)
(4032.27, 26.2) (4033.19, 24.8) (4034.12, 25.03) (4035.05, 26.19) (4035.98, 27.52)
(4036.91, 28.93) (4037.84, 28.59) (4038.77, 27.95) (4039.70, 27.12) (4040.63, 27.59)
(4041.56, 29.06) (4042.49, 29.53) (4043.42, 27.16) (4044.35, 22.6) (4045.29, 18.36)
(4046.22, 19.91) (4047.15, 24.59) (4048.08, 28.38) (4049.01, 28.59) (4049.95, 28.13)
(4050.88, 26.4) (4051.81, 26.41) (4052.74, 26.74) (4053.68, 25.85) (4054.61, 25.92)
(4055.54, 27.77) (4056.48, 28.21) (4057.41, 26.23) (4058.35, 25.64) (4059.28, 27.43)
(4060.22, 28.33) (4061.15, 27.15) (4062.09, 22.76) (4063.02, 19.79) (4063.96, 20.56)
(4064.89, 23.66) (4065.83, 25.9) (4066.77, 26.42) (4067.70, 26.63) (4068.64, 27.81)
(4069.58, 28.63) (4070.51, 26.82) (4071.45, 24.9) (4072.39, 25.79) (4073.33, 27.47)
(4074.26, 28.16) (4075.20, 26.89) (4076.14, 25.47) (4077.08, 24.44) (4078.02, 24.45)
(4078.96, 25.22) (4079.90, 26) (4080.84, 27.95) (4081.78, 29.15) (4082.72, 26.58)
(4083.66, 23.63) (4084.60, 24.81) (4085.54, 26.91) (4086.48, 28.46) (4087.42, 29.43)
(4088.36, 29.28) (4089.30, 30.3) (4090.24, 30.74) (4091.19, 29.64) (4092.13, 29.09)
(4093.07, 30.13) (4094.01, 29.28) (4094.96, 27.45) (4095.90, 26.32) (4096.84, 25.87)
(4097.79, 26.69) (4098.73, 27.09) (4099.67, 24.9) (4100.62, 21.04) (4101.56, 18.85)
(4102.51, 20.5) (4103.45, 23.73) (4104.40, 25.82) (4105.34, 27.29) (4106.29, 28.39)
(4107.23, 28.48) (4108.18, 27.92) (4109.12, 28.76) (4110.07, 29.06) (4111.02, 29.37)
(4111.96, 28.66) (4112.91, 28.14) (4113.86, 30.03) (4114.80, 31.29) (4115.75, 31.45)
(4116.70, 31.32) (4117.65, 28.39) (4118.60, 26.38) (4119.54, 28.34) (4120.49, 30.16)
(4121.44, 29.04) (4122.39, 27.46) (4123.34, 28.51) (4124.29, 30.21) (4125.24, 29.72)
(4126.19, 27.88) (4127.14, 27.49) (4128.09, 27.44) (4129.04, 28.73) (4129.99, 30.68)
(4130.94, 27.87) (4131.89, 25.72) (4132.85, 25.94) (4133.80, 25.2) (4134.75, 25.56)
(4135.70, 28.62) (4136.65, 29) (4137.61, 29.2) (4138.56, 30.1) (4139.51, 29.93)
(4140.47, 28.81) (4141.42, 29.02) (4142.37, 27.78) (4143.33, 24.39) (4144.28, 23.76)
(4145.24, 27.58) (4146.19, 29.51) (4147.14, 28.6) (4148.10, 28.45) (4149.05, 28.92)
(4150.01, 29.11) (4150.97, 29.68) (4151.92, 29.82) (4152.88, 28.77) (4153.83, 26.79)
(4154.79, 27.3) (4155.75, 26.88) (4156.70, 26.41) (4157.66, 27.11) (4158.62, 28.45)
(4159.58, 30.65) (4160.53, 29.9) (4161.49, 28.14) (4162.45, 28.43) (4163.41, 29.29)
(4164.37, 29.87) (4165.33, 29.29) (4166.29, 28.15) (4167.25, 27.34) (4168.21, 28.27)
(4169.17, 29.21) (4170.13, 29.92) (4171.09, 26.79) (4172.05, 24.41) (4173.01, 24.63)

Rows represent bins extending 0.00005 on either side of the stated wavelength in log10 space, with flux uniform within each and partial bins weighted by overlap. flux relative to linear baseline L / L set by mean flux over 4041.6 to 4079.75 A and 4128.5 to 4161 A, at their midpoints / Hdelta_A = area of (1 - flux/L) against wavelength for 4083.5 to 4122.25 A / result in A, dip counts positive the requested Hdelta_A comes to -1.0 A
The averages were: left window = 25.8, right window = 28.1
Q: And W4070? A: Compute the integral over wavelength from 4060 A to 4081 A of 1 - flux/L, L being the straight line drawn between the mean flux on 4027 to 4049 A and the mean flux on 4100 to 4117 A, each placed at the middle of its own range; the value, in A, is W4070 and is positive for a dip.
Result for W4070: 0.8 A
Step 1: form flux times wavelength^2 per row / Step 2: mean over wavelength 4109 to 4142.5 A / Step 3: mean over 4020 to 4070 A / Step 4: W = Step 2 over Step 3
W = 1.12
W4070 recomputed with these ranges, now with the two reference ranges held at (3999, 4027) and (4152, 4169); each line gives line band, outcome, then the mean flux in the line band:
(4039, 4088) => 2.5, 26.1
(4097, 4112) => 1.0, 26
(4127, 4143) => 0.0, 28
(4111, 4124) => -0.6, 29.2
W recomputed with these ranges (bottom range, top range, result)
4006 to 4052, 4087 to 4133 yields 1.07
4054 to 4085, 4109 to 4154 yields 1.13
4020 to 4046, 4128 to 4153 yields 1.10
